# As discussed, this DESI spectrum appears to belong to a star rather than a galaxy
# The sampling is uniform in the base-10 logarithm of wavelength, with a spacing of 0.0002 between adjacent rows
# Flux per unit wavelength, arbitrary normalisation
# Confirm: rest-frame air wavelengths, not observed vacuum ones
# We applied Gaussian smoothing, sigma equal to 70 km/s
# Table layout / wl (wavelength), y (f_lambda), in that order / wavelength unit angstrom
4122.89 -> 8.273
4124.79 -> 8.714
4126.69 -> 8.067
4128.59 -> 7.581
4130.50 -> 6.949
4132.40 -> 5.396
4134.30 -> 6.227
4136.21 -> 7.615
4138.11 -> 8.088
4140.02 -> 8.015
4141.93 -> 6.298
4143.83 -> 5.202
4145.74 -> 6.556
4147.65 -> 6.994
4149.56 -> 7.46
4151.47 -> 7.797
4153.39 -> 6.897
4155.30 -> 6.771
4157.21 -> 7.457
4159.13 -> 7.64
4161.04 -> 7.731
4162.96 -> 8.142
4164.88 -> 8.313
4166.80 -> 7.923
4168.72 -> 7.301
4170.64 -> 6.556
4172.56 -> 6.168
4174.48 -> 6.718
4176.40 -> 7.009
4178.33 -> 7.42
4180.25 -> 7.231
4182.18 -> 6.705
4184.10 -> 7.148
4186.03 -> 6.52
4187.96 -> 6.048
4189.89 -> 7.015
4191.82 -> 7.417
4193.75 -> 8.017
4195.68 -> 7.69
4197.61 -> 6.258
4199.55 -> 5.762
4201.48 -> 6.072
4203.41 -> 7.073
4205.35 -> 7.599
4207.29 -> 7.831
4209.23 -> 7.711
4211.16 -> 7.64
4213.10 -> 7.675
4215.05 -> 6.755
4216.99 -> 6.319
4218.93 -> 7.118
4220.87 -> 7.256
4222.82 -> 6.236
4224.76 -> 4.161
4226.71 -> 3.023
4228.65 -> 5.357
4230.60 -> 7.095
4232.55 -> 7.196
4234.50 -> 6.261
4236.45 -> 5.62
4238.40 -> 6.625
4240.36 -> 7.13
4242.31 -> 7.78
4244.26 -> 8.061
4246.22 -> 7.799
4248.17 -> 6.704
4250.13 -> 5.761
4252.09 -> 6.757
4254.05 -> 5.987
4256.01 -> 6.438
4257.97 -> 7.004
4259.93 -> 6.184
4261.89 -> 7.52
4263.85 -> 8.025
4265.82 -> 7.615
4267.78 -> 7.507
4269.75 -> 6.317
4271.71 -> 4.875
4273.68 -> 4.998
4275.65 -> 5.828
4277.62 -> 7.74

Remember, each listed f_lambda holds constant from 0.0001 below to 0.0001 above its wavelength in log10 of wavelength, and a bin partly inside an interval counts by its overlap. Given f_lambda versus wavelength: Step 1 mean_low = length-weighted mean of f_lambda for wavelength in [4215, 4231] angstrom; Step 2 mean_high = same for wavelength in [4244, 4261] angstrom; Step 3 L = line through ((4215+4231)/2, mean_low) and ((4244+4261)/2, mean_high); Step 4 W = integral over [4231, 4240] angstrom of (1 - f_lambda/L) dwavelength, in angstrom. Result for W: -0.5 angstrom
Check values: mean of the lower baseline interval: 5.84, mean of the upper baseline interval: 6.69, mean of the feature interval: 6.51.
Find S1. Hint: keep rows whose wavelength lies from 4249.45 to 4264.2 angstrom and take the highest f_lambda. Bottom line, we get 8.025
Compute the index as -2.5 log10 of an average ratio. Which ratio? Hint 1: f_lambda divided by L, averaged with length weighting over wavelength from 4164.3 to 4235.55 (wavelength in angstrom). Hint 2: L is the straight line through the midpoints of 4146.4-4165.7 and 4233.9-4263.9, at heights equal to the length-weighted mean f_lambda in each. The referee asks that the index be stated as 0.06 mag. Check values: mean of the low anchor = 7.5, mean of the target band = 6.79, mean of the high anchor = 6.83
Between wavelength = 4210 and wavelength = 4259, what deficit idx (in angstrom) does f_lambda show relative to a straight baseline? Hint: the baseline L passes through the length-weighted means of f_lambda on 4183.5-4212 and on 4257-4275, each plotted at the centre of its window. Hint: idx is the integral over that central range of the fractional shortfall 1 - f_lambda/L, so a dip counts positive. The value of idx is 2.02 angstrom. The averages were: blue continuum 7.05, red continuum 6.66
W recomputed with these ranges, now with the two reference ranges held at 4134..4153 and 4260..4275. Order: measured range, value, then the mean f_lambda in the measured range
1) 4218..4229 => 2.0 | 5.53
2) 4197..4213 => -0.5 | 7.05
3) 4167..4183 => 0.0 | 6.94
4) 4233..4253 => -0.4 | 6.86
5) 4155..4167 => -1.3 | 7.75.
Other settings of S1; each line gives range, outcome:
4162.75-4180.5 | 8.313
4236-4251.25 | 8.061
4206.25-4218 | 7.831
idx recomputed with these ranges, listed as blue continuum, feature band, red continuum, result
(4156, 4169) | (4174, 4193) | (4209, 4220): 1.5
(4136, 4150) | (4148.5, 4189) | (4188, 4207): -1.2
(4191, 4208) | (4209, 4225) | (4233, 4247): 0.5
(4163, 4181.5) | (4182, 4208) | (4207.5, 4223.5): 0.9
